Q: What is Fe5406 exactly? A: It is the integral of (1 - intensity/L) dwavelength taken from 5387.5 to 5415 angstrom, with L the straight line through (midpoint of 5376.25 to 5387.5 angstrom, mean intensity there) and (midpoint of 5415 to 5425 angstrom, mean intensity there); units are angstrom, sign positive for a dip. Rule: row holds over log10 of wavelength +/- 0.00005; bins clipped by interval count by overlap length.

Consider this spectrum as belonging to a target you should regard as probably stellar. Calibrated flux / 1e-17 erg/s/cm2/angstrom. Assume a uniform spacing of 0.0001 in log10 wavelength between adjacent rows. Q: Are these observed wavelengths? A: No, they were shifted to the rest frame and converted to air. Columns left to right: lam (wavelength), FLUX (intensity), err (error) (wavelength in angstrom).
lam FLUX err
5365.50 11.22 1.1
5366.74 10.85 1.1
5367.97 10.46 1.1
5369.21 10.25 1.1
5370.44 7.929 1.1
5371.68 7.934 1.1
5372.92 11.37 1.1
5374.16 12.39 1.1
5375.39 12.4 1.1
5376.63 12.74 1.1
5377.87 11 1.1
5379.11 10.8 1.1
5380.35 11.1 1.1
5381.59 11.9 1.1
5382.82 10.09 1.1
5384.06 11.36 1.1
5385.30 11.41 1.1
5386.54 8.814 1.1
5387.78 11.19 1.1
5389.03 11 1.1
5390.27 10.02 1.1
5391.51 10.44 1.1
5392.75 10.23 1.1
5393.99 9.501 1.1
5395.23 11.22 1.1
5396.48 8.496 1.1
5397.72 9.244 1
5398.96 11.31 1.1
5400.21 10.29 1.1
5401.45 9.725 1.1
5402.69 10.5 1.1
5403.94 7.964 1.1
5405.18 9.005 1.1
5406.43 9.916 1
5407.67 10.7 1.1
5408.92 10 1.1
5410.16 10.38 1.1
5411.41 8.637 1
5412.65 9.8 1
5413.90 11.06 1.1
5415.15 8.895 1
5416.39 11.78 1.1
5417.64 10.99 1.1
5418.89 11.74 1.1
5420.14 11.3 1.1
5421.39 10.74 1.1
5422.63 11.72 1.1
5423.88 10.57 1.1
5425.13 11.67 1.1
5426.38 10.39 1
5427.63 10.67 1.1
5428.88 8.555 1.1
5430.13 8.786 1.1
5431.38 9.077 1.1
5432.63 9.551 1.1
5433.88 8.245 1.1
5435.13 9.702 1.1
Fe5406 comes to 2.6 angstrom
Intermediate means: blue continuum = 11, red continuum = 11.1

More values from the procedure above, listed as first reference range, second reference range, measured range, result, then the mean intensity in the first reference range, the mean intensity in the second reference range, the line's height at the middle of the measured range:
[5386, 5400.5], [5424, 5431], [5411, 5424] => -0.83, 10.1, 10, 10.1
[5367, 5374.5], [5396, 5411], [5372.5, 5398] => -2.31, 10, 9.79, 9.91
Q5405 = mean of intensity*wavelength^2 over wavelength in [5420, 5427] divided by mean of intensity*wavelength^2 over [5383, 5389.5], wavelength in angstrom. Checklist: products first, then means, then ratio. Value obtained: 1.05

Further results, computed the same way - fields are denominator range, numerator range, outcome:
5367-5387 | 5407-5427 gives 1.00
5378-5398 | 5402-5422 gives 0.99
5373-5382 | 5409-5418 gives 0.88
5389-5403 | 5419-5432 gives 1.04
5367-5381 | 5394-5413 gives 0.92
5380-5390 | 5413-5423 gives 1.03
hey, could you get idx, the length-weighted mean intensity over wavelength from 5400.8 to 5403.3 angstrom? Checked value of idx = 10.1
